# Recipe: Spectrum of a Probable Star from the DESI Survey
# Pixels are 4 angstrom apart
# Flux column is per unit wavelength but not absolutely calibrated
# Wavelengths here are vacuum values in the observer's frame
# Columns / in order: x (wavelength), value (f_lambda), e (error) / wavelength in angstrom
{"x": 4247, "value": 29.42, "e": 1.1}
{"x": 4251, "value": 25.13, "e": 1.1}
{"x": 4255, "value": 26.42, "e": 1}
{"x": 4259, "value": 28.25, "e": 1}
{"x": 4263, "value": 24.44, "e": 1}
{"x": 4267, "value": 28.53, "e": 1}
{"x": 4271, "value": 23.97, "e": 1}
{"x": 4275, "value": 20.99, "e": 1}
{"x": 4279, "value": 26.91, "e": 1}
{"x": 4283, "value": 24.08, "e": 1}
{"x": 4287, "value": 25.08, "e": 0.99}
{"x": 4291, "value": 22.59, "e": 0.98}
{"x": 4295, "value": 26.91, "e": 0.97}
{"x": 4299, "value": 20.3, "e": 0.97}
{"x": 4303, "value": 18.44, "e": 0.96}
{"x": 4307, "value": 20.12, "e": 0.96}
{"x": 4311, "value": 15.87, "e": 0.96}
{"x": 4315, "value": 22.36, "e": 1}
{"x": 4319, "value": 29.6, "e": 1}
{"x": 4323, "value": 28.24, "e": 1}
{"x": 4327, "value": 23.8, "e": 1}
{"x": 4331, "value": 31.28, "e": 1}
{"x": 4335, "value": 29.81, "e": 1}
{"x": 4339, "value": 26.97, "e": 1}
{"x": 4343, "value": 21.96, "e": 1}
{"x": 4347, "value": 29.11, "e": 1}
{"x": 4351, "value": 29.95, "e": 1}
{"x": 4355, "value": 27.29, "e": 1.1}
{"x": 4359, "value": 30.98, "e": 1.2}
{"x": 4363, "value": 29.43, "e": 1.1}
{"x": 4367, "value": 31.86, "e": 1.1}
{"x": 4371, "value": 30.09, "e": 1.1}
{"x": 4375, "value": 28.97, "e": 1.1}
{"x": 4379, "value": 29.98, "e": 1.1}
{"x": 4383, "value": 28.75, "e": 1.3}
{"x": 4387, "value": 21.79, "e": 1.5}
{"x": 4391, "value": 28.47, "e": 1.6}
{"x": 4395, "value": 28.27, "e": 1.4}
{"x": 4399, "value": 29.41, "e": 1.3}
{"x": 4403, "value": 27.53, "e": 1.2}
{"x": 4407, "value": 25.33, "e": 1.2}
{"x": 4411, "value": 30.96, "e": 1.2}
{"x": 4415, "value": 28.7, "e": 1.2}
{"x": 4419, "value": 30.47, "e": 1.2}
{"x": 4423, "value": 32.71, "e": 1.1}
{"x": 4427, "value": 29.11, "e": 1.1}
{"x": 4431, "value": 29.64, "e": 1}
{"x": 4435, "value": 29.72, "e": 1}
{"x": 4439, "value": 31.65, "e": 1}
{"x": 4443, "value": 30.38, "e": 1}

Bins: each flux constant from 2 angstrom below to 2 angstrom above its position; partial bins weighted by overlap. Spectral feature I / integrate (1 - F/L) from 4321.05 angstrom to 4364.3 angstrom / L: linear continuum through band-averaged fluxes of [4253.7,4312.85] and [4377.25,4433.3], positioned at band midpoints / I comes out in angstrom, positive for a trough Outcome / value -3.4 angstrom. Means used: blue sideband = 23.5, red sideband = 28.7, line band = 28.1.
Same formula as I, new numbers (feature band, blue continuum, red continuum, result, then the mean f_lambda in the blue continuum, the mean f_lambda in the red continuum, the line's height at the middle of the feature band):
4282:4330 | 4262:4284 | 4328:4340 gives 6.87 angstrom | 24.9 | 29.1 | 27.2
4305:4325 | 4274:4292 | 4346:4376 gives 2.48 angstrom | 24.2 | 29.8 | 26.5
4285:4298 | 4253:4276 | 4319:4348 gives 0.90 angstrom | 25.6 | 27.4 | 26.3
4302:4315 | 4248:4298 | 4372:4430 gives 3.69 angstrom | 25.3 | 28.6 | 26.2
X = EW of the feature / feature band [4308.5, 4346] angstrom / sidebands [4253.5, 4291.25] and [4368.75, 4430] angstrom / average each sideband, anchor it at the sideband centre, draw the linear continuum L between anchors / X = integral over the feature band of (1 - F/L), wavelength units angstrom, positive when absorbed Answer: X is 1.7 angstrom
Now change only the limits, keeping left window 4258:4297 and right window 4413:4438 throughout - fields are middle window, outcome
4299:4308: 2.27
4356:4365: -0.64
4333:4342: -0.18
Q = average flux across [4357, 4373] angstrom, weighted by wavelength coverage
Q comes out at 30.6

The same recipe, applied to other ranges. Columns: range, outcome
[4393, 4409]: 27.6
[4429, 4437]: 29.7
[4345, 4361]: 29.3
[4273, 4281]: 23.9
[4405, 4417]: 28.3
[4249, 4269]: 26.6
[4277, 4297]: 25.1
